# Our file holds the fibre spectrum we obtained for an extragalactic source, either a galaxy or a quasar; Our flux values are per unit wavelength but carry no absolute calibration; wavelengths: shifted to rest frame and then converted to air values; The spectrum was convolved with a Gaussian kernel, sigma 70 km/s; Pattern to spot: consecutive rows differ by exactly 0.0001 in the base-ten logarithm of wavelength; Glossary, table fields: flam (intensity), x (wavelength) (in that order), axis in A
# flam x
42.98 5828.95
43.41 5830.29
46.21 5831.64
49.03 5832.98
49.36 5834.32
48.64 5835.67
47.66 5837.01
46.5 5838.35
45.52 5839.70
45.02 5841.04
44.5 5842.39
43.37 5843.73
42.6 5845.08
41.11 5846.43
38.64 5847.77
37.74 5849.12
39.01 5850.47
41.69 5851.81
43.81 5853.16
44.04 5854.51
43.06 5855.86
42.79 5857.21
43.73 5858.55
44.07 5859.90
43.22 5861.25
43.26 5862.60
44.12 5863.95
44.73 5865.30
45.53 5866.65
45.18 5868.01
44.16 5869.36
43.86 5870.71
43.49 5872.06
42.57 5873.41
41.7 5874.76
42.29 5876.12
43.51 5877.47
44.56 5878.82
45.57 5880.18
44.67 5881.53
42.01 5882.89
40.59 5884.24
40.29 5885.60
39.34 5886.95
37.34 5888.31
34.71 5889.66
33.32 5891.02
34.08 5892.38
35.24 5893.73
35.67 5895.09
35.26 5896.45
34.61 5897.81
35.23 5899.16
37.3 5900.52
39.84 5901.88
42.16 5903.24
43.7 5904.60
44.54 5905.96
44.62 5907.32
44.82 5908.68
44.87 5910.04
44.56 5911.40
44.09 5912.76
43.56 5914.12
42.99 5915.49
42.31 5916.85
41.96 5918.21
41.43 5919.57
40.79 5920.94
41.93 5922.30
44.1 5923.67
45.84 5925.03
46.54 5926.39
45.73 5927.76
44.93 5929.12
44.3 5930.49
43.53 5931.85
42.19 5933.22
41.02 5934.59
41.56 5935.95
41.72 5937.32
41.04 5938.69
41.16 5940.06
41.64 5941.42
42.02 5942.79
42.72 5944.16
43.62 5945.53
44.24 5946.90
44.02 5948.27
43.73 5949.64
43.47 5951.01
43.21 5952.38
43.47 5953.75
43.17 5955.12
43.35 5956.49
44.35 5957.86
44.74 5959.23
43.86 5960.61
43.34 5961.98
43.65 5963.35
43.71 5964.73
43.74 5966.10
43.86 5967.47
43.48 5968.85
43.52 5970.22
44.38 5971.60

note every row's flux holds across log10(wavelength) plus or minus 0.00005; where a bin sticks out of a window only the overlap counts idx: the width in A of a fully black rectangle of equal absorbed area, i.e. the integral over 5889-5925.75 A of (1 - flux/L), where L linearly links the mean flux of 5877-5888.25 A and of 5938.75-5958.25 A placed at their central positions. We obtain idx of 1.8 A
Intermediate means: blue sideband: 42.2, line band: 40.5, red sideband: 43.1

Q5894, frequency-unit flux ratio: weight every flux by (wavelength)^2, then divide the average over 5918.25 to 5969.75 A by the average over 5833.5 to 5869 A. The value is 1.02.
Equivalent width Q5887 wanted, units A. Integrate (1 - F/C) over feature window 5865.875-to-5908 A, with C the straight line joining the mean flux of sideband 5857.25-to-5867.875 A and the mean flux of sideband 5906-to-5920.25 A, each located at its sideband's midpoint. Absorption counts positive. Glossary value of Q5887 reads 3.2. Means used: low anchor 44.1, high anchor 43.6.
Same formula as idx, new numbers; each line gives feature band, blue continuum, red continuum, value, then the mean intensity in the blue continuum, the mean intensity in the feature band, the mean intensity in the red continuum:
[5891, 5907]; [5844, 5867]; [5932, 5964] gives 1.80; 42.5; 37.9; 42.9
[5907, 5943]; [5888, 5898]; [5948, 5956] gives -3.32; 35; 43.2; 43.5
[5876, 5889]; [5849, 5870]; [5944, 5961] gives 0.41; 43.3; 42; 43.7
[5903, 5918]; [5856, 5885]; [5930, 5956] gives -0.25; 43.6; 43.8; 42.7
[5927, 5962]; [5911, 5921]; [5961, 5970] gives 0.09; 42.8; 43.2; 43.7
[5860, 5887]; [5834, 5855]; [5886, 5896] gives -3.23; 43.6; 43.3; 35.8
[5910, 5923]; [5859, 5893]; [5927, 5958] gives -0.04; 41.9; 42.7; 43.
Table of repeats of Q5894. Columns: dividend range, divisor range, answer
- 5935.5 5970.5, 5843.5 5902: 1.08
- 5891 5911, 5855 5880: 0.91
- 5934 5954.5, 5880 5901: 1.15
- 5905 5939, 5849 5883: 1.02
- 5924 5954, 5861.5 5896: 1.07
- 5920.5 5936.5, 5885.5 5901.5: 1.23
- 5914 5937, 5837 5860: 1.03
